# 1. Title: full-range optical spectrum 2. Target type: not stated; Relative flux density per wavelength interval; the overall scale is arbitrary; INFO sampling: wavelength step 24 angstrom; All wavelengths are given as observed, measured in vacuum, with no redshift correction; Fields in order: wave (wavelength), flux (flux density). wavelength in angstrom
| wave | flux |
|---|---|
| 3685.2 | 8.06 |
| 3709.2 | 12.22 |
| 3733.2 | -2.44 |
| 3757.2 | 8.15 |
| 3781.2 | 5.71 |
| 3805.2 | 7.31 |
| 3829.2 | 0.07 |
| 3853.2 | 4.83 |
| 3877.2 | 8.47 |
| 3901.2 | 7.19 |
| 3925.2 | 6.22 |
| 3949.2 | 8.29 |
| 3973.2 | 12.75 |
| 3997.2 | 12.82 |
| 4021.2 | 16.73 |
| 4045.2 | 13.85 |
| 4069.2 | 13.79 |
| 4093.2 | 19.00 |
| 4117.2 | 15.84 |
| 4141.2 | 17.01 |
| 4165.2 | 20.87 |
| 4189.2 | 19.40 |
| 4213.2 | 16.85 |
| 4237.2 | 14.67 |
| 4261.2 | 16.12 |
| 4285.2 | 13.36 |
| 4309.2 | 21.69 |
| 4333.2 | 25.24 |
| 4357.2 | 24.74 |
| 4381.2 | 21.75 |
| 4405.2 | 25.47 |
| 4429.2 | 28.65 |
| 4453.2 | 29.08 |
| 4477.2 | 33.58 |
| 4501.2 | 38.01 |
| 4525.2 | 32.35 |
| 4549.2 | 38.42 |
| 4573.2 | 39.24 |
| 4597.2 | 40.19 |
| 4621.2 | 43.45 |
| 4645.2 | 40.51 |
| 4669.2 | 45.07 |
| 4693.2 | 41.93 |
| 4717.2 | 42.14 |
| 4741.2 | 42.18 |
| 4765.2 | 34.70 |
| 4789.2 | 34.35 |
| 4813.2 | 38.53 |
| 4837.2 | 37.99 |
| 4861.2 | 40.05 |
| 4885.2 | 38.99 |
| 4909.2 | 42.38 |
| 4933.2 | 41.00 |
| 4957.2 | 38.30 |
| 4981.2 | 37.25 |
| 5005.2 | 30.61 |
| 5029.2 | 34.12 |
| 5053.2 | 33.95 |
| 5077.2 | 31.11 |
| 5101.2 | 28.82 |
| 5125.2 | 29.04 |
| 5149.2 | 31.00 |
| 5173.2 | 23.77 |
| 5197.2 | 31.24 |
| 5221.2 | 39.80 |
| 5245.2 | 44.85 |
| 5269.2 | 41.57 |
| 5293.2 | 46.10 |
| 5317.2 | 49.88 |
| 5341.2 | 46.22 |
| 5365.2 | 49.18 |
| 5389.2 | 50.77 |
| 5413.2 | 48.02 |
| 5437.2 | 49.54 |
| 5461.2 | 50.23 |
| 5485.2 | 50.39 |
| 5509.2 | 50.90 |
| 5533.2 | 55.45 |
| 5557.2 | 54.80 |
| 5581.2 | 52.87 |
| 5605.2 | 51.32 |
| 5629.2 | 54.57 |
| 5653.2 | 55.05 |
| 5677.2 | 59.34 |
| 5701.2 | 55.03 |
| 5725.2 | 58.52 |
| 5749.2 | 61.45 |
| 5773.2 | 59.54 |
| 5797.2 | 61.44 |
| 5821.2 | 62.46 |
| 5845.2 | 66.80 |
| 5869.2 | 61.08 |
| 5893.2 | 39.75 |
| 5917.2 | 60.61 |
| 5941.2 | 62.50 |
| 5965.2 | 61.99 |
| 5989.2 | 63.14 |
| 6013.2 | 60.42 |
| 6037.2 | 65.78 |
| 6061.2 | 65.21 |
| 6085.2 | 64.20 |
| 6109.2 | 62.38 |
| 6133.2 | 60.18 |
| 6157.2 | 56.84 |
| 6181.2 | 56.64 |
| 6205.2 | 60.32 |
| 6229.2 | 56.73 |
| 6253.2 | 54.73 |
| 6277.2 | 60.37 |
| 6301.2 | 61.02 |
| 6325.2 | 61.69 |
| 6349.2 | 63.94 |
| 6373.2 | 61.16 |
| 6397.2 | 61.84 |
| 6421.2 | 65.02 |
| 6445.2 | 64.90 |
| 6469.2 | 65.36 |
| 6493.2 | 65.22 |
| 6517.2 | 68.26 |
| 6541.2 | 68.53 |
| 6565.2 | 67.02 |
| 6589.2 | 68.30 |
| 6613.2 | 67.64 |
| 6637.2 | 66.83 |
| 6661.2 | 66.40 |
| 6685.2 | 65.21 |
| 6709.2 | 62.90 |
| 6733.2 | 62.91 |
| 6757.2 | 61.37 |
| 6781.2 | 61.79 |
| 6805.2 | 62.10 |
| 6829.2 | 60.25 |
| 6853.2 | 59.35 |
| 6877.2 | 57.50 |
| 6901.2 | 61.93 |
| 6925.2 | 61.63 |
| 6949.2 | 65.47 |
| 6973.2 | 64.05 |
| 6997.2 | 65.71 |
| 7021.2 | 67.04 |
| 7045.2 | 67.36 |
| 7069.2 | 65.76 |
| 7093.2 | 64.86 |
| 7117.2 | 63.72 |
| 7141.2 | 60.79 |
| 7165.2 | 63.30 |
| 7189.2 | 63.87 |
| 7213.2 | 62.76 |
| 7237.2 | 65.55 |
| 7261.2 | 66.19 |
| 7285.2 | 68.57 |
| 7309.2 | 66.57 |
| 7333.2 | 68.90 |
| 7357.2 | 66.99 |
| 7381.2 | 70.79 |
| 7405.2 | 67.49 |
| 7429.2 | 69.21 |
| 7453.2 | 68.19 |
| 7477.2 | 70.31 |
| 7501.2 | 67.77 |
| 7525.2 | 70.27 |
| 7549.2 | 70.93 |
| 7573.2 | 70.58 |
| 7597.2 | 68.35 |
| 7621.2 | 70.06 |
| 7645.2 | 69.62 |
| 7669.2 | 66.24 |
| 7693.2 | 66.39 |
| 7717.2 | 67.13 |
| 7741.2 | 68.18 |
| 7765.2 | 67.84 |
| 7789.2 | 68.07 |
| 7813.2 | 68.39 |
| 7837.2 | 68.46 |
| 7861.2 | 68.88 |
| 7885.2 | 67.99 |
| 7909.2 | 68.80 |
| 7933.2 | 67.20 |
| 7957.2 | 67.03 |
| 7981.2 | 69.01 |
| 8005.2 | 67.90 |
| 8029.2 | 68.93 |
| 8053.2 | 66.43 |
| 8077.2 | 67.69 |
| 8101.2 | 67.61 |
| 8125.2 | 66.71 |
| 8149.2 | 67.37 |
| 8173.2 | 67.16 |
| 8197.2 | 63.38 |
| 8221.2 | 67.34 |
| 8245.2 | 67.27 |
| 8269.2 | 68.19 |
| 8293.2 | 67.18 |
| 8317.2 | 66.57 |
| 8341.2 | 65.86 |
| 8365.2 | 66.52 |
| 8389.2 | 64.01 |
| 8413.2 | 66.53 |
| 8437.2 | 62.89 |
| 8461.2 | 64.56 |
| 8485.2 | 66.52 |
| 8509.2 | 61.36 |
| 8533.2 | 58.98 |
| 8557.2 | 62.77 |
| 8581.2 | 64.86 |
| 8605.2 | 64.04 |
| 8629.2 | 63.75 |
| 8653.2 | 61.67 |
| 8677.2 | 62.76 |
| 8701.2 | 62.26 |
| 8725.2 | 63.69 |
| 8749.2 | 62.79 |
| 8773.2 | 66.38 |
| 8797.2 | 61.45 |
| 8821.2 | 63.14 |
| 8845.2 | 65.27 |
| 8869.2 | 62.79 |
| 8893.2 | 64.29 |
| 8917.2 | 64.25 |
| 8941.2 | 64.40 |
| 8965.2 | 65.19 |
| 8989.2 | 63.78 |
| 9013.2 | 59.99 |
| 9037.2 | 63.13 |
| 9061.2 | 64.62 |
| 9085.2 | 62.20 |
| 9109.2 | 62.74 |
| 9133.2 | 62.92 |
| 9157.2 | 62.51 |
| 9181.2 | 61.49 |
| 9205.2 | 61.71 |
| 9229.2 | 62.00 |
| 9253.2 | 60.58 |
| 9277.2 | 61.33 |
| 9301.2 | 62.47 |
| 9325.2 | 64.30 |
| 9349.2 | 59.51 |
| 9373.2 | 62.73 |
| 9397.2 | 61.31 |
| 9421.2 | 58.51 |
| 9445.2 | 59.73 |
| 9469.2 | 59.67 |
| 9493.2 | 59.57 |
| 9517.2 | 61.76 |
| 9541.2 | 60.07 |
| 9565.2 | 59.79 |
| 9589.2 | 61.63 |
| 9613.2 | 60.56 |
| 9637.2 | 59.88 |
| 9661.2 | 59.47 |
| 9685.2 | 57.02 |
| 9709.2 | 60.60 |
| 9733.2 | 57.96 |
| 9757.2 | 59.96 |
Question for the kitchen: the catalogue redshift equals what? 0.00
